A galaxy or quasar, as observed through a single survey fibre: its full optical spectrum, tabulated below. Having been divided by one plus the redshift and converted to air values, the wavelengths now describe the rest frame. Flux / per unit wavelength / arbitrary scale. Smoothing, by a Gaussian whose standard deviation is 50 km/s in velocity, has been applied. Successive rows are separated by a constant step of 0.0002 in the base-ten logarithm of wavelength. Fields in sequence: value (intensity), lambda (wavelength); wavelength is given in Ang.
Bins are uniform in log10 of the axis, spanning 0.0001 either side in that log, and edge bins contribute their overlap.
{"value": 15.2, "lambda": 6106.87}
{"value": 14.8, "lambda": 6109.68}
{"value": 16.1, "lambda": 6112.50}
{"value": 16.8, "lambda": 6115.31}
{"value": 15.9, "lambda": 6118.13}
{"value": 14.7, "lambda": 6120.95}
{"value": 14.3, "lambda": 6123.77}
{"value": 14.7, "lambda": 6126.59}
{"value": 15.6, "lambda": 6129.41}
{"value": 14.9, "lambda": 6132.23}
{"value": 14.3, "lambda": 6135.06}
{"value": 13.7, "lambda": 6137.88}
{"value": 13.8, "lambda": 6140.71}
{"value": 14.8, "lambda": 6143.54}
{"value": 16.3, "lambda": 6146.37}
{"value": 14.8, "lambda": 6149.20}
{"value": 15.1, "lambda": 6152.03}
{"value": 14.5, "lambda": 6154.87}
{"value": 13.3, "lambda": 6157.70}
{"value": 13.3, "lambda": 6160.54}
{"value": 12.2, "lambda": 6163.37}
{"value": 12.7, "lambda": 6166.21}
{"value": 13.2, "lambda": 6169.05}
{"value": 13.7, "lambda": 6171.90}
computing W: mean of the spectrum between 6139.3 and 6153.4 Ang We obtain 15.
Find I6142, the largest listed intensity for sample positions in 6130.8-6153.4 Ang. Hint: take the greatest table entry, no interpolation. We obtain 16.3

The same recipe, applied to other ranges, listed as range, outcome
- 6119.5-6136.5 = 15.6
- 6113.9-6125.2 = 16.8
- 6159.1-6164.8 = 13.3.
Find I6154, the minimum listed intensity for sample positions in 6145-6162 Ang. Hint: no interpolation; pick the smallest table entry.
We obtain 13.3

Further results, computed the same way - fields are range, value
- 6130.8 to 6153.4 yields 13.7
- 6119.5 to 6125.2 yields 14.3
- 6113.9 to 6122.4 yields 14.7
